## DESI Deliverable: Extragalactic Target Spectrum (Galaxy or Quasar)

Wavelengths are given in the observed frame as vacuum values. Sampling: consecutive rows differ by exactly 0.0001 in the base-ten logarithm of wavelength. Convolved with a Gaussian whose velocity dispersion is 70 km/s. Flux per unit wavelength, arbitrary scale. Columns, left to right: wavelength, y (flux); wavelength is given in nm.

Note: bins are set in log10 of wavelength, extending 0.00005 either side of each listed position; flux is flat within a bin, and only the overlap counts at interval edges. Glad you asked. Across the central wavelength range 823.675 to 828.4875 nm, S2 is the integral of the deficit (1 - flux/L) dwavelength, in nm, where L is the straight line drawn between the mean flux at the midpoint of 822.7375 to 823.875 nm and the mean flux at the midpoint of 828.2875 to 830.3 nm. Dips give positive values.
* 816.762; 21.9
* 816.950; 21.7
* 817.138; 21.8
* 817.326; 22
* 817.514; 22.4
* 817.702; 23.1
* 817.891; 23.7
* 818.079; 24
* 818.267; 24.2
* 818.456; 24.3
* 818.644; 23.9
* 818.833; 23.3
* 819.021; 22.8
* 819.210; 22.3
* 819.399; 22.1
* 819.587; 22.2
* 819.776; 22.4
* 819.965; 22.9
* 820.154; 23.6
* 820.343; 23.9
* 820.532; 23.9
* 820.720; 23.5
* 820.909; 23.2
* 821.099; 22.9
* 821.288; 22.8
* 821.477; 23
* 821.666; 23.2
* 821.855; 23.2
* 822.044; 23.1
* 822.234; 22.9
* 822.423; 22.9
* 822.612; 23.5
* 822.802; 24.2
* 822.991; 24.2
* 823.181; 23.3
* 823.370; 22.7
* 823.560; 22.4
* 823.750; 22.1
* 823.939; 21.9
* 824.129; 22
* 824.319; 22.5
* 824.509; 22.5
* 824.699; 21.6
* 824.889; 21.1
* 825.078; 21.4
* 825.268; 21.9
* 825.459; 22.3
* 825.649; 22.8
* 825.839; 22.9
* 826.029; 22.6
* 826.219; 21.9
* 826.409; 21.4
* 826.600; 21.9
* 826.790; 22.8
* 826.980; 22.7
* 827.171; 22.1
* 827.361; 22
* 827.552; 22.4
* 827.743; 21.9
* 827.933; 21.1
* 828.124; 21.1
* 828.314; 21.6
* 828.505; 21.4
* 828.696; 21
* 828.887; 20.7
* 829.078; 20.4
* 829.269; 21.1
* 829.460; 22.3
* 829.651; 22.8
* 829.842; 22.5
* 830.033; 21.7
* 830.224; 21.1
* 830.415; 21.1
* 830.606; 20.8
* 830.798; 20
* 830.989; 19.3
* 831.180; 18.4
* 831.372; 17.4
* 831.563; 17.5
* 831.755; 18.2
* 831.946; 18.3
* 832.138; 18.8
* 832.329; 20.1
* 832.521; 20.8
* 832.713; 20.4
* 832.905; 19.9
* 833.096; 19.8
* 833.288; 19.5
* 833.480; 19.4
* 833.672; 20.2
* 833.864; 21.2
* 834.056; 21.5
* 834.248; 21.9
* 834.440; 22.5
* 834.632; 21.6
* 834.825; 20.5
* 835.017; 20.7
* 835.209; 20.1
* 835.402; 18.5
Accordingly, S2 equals 0.074 nm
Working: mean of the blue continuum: 23.1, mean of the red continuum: 21.5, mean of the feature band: 22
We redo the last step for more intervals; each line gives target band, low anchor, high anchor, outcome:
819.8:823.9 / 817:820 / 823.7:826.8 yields -0.12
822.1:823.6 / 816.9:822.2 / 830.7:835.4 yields -0.07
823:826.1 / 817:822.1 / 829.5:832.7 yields -0.08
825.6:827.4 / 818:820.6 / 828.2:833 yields -0.08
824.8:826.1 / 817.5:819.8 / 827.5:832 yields -0.03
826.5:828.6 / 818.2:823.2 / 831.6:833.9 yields -0.07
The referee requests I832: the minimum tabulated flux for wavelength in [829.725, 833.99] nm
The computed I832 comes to 17.4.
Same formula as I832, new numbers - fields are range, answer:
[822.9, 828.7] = 21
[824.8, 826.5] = 21.1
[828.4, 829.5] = 20.4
